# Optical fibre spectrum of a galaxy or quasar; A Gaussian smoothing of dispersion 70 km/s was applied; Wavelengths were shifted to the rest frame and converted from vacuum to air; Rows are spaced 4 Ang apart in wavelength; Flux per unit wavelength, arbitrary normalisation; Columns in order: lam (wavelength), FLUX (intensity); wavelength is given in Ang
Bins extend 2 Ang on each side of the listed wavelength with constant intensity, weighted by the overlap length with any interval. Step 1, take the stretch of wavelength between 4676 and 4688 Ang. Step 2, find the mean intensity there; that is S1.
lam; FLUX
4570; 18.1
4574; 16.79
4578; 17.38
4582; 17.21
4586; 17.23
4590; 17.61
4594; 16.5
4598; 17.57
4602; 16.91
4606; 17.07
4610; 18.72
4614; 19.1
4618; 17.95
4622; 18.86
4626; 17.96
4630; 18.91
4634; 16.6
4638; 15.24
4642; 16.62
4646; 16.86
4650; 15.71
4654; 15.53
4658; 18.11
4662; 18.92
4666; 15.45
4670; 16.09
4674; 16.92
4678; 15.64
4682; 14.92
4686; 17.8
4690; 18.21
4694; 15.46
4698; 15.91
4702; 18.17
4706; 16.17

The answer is 16.1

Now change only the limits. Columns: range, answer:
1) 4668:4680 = 16.2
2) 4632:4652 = 16.2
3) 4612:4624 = 18.6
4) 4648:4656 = 15.6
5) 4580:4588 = 17.2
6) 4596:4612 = 17.6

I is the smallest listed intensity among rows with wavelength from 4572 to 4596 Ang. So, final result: 16.5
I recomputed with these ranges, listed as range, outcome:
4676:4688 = 14.92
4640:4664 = 15.53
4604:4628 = 17.07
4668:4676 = 16.09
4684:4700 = 15.46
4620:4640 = 15.24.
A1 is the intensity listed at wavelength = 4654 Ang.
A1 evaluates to 15.53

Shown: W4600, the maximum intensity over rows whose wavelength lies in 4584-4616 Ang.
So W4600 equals 19.1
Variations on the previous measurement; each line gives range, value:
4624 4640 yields 18.91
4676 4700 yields 18.21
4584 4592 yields 17.61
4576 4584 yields 17.38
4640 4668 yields 18.92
